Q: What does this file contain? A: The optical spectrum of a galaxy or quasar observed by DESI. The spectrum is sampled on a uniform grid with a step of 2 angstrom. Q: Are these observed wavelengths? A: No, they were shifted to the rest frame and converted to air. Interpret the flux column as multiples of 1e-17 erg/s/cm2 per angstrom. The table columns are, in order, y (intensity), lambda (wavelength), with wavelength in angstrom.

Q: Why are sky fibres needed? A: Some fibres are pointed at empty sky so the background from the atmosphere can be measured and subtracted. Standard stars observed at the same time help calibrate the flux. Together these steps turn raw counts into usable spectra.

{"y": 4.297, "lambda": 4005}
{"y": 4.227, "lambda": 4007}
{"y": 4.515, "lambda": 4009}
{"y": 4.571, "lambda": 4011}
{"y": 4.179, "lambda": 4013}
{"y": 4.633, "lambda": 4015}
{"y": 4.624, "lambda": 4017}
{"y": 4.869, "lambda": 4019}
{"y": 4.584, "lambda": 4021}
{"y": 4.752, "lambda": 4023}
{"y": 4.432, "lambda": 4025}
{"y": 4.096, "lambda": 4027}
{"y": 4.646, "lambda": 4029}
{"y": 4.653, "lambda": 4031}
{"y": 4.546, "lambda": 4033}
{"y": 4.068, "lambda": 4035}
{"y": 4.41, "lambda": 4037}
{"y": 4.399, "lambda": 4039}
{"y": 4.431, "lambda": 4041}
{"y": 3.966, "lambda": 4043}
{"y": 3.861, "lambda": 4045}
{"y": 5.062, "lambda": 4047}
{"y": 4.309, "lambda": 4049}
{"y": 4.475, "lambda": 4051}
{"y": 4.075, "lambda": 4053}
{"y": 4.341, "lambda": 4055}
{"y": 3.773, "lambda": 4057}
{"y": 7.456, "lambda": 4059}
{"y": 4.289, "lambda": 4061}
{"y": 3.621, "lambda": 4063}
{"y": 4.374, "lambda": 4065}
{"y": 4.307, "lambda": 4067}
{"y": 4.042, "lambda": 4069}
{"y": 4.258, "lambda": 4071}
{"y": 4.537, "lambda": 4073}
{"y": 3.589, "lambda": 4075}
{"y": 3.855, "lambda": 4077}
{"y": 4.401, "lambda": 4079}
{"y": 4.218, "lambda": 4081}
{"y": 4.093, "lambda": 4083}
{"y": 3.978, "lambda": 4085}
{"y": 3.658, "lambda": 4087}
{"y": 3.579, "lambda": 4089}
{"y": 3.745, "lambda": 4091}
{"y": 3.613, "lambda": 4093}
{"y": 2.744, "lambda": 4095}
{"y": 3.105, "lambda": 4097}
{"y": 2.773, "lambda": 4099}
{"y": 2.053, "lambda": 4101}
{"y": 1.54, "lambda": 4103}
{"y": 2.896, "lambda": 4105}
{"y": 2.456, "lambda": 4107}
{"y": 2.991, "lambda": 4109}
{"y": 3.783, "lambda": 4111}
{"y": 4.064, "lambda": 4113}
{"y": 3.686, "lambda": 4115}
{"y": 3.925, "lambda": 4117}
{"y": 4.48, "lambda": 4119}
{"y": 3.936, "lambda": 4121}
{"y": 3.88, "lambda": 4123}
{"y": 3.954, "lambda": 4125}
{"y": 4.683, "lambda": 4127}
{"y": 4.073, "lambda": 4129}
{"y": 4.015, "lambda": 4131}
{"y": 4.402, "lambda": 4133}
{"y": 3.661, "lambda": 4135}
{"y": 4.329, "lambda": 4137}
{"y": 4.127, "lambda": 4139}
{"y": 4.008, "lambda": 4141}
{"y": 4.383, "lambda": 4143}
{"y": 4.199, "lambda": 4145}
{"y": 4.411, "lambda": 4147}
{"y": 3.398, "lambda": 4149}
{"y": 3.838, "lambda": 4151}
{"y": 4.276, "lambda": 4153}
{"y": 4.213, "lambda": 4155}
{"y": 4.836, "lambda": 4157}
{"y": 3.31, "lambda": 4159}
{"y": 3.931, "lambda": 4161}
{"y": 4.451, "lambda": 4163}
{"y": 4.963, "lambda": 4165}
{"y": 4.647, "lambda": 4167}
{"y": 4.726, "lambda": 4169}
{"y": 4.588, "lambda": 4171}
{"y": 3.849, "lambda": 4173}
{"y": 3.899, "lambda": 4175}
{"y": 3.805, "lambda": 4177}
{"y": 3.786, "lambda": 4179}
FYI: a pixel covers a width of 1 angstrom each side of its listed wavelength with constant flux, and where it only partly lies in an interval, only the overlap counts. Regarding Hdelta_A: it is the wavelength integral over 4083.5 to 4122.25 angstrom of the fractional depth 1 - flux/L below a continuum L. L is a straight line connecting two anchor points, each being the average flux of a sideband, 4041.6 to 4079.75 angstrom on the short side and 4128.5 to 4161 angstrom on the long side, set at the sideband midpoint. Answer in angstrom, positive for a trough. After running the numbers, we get 8.14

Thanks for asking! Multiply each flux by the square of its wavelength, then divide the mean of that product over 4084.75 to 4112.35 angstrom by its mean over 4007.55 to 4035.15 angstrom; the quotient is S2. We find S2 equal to 0.7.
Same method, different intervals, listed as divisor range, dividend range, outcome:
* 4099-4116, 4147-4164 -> 1.42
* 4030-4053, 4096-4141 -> 0.86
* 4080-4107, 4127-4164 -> 1.32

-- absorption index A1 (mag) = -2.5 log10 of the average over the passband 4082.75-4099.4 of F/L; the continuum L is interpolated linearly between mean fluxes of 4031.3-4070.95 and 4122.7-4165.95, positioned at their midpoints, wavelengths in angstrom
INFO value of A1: 0.23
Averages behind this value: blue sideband 4.41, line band 3.47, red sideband 4.16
